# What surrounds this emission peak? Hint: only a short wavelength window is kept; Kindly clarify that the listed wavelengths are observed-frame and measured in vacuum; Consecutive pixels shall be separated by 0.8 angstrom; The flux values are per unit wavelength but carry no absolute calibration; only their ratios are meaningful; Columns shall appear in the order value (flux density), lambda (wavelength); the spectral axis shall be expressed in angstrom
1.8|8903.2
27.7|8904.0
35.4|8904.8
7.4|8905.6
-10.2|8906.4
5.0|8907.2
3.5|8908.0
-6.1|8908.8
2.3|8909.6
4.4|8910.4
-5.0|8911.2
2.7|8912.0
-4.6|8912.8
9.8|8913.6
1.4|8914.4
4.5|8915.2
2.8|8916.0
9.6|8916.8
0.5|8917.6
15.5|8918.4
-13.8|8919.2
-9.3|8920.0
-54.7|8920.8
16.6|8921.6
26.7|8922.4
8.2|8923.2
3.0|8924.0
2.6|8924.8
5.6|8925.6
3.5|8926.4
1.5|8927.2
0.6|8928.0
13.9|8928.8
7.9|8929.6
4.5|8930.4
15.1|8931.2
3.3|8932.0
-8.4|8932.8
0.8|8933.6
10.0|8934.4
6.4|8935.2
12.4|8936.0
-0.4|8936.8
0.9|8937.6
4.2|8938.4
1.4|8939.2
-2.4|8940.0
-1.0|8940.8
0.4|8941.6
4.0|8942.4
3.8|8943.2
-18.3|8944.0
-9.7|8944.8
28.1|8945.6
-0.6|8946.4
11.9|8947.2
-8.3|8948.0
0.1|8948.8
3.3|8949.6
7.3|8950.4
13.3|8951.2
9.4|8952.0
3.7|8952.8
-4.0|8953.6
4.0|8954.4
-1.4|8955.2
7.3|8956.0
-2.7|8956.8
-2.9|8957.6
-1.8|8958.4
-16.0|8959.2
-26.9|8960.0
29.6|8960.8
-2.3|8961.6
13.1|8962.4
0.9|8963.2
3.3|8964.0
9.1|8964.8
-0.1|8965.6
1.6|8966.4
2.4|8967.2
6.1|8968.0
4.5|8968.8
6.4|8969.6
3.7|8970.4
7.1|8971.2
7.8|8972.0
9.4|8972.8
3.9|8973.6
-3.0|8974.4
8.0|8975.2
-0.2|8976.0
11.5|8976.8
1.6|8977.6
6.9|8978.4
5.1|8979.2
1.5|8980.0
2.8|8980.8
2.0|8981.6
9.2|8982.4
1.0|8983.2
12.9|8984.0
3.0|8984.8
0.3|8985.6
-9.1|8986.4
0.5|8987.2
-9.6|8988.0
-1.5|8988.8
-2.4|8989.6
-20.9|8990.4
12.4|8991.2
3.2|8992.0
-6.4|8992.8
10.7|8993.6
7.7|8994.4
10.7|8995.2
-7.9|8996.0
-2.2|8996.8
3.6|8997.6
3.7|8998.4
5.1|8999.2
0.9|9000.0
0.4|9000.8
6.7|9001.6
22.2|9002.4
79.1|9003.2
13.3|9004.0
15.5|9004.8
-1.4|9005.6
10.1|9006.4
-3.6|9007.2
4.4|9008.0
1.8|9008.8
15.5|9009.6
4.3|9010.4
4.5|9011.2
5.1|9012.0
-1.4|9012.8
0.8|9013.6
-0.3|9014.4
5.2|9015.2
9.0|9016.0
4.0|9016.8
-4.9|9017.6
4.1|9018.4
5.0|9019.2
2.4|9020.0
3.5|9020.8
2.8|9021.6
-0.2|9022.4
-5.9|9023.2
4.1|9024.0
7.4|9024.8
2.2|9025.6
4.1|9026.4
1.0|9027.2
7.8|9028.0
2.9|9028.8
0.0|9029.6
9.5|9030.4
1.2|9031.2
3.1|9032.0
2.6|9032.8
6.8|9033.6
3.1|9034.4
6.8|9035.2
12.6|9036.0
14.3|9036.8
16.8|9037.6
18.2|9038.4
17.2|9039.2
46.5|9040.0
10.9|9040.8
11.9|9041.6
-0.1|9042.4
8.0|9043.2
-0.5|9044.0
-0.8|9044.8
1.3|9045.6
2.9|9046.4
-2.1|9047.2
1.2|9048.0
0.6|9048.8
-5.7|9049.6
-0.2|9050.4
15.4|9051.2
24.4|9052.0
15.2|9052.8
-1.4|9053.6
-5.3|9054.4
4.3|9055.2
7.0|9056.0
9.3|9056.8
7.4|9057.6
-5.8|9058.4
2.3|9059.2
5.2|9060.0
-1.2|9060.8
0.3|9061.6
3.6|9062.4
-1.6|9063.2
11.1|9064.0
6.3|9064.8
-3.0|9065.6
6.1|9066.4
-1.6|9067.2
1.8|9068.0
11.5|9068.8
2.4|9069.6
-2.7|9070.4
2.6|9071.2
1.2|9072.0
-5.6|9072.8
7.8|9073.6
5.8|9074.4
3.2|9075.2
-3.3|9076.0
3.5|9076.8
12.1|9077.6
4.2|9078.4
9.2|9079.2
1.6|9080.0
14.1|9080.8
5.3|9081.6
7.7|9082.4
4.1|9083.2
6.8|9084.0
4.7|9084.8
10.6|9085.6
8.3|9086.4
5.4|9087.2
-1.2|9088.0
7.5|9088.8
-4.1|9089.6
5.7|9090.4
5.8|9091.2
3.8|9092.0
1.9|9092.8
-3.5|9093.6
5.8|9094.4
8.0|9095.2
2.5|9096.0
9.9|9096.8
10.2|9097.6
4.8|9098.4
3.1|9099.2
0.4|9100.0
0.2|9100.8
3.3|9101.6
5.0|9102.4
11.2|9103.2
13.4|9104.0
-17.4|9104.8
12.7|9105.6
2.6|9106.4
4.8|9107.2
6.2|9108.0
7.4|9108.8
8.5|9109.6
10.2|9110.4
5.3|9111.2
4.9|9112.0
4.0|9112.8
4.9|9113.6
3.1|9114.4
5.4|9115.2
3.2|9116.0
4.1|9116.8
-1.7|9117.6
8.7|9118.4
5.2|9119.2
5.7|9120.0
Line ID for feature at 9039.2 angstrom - H-beta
